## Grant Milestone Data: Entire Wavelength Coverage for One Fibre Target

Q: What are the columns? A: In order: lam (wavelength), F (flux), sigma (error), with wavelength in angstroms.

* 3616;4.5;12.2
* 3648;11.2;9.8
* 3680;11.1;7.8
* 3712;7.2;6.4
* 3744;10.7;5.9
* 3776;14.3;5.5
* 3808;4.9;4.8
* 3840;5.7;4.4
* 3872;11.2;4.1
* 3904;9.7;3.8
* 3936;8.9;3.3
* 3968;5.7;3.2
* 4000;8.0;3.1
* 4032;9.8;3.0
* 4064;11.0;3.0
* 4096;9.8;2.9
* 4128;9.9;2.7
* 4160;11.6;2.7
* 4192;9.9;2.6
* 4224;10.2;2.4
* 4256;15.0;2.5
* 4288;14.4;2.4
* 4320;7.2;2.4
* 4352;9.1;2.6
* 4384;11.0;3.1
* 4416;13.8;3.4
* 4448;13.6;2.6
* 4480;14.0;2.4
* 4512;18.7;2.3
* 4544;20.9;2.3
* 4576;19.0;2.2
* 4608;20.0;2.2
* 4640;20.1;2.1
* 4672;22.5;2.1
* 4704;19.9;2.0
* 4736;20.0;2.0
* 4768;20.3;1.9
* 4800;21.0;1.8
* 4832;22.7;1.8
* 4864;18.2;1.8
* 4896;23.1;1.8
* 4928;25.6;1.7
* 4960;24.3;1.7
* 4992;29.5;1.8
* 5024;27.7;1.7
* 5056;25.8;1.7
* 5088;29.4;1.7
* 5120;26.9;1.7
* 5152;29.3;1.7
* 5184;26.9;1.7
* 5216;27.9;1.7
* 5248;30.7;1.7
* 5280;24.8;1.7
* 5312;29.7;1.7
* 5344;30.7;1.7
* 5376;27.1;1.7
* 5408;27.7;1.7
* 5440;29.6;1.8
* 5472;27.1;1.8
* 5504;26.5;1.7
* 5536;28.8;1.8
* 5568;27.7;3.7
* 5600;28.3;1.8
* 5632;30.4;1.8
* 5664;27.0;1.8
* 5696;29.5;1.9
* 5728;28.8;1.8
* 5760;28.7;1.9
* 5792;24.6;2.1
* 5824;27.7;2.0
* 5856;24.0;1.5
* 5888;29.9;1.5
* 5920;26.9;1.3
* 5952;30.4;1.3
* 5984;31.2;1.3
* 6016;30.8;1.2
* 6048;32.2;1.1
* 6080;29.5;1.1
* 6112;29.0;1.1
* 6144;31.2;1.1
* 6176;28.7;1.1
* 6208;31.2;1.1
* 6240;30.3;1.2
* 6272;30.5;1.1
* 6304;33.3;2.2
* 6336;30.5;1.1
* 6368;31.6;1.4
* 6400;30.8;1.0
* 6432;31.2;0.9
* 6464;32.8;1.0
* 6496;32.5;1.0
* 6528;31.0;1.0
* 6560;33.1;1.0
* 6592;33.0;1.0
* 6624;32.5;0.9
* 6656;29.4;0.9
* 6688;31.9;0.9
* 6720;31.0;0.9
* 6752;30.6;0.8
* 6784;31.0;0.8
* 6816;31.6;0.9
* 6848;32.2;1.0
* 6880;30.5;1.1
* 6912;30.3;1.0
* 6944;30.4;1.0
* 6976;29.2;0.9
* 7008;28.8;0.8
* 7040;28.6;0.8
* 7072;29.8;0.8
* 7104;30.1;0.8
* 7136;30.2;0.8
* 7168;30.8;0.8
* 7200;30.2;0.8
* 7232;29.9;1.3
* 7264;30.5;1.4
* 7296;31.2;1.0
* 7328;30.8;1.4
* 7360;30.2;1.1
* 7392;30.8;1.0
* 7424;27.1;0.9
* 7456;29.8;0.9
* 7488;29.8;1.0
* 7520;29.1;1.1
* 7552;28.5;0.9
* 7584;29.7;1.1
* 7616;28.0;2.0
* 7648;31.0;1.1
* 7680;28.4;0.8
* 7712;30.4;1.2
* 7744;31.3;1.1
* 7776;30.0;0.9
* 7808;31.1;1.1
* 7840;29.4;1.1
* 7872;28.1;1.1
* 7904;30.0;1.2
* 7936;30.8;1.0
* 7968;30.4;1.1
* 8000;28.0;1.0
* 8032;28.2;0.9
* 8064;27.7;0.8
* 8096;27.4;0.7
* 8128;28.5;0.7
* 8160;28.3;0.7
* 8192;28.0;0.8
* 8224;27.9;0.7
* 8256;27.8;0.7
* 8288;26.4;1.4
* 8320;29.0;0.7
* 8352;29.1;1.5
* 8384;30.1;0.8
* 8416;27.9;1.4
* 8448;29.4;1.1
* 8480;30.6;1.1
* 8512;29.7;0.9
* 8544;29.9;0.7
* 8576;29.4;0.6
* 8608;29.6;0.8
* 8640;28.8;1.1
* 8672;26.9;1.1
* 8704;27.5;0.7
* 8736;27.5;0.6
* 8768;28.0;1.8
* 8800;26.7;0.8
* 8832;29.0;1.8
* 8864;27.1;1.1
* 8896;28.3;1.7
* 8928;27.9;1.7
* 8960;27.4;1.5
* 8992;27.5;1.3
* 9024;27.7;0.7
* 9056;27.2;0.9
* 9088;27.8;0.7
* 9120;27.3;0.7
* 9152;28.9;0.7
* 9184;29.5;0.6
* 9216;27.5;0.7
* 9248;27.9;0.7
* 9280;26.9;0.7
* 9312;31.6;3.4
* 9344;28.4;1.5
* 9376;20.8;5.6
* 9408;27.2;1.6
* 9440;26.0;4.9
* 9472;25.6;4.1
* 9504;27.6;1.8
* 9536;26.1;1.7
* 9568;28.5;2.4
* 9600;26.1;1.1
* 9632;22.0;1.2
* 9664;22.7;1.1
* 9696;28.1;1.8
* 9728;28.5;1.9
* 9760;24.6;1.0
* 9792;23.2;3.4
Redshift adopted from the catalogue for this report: 0.130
